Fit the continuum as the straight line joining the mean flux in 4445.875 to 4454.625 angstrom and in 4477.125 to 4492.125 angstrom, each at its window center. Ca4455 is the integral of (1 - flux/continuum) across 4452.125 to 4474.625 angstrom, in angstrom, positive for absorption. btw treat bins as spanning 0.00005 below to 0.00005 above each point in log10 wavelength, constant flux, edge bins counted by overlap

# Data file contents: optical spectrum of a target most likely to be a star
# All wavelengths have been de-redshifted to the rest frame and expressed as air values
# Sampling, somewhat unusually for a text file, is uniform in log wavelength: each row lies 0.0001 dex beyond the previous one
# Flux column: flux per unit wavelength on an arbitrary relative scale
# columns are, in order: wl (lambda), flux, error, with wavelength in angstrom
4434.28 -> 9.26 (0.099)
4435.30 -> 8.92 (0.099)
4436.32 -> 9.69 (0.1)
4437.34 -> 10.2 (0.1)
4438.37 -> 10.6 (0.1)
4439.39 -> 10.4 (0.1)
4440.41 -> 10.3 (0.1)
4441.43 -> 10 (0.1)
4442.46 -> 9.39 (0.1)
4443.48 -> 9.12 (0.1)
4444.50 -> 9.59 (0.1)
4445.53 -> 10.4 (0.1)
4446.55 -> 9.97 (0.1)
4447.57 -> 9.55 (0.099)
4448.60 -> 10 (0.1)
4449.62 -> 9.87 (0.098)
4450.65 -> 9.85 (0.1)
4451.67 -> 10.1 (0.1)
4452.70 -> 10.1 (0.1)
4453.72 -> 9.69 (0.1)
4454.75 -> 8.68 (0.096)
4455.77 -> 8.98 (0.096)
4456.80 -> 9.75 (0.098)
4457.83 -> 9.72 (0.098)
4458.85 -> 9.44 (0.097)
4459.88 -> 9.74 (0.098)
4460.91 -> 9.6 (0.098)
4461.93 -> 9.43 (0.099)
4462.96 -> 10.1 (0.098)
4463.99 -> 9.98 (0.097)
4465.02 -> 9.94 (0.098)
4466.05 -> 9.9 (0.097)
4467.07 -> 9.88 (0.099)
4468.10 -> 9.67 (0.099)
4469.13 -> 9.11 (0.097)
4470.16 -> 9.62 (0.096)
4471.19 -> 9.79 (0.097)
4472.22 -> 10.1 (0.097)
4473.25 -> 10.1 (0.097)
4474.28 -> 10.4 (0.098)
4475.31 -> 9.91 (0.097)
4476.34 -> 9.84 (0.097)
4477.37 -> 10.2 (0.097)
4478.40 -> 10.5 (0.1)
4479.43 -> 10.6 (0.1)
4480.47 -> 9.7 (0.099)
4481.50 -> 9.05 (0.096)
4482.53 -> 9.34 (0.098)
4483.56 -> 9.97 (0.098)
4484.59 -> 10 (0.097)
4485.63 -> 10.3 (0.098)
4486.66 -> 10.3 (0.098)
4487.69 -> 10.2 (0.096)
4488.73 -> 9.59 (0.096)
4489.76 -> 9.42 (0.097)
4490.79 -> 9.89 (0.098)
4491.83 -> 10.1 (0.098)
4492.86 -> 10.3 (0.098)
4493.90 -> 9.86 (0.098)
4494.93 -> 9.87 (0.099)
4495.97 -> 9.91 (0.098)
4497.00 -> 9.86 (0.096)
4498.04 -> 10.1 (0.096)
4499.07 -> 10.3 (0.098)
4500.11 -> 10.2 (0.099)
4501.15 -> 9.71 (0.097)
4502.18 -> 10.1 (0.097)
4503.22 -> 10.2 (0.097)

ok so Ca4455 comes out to 0.4 angstrom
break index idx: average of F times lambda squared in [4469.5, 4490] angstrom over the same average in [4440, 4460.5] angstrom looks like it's 1.0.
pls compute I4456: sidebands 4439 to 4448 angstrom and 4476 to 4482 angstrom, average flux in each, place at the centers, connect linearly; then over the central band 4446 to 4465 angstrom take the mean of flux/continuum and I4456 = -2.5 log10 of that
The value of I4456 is 0.02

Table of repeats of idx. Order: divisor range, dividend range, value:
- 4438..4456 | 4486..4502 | 1.04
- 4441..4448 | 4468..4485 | 1.03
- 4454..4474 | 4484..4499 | 1.05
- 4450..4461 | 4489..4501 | 1.06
